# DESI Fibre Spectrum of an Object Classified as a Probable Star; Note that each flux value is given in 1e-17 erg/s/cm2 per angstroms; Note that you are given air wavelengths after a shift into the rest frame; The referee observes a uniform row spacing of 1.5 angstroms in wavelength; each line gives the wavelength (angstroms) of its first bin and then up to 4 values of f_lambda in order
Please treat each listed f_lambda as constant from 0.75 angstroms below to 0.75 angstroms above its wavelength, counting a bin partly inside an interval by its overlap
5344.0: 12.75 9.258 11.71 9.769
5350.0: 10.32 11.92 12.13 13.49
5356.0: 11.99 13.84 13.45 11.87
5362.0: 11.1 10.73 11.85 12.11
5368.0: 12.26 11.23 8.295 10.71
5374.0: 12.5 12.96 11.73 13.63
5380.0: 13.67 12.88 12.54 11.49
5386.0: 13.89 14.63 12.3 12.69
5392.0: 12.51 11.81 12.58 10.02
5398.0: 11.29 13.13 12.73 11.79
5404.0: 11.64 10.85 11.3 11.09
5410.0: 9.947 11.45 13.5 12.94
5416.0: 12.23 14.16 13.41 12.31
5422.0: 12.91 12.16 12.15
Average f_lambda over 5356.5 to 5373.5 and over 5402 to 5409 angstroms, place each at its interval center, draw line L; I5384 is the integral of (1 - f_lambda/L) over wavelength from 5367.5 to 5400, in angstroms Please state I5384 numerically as -2.1 angstroms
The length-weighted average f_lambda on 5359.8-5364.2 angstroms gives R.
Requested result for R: 11.2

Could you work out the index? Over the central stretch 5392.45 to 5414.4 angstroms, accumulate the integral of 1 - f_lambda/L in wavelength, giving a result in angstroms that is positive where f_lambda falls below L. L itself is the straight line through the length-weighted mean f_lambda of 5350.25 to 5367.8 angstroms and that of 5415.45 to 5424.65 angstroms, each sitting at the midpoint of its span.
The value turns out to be 1.7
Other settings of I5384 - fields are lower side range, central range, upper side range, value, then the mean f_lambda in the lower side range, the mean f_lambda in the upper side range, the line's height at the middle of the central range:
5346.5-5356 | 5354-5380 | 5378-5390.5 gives 0.6 angstroms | 11.6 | 13.1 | 12.3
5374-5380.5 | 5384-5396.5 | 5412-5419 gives 0.4 angstroms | 12.9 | 13.2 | 13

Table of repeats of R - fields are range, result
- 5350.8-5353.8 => 12.1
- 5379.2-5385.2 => 12.7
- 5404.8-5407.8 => 11.1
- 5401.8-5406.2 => 11.4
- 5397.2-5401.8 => 12.4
